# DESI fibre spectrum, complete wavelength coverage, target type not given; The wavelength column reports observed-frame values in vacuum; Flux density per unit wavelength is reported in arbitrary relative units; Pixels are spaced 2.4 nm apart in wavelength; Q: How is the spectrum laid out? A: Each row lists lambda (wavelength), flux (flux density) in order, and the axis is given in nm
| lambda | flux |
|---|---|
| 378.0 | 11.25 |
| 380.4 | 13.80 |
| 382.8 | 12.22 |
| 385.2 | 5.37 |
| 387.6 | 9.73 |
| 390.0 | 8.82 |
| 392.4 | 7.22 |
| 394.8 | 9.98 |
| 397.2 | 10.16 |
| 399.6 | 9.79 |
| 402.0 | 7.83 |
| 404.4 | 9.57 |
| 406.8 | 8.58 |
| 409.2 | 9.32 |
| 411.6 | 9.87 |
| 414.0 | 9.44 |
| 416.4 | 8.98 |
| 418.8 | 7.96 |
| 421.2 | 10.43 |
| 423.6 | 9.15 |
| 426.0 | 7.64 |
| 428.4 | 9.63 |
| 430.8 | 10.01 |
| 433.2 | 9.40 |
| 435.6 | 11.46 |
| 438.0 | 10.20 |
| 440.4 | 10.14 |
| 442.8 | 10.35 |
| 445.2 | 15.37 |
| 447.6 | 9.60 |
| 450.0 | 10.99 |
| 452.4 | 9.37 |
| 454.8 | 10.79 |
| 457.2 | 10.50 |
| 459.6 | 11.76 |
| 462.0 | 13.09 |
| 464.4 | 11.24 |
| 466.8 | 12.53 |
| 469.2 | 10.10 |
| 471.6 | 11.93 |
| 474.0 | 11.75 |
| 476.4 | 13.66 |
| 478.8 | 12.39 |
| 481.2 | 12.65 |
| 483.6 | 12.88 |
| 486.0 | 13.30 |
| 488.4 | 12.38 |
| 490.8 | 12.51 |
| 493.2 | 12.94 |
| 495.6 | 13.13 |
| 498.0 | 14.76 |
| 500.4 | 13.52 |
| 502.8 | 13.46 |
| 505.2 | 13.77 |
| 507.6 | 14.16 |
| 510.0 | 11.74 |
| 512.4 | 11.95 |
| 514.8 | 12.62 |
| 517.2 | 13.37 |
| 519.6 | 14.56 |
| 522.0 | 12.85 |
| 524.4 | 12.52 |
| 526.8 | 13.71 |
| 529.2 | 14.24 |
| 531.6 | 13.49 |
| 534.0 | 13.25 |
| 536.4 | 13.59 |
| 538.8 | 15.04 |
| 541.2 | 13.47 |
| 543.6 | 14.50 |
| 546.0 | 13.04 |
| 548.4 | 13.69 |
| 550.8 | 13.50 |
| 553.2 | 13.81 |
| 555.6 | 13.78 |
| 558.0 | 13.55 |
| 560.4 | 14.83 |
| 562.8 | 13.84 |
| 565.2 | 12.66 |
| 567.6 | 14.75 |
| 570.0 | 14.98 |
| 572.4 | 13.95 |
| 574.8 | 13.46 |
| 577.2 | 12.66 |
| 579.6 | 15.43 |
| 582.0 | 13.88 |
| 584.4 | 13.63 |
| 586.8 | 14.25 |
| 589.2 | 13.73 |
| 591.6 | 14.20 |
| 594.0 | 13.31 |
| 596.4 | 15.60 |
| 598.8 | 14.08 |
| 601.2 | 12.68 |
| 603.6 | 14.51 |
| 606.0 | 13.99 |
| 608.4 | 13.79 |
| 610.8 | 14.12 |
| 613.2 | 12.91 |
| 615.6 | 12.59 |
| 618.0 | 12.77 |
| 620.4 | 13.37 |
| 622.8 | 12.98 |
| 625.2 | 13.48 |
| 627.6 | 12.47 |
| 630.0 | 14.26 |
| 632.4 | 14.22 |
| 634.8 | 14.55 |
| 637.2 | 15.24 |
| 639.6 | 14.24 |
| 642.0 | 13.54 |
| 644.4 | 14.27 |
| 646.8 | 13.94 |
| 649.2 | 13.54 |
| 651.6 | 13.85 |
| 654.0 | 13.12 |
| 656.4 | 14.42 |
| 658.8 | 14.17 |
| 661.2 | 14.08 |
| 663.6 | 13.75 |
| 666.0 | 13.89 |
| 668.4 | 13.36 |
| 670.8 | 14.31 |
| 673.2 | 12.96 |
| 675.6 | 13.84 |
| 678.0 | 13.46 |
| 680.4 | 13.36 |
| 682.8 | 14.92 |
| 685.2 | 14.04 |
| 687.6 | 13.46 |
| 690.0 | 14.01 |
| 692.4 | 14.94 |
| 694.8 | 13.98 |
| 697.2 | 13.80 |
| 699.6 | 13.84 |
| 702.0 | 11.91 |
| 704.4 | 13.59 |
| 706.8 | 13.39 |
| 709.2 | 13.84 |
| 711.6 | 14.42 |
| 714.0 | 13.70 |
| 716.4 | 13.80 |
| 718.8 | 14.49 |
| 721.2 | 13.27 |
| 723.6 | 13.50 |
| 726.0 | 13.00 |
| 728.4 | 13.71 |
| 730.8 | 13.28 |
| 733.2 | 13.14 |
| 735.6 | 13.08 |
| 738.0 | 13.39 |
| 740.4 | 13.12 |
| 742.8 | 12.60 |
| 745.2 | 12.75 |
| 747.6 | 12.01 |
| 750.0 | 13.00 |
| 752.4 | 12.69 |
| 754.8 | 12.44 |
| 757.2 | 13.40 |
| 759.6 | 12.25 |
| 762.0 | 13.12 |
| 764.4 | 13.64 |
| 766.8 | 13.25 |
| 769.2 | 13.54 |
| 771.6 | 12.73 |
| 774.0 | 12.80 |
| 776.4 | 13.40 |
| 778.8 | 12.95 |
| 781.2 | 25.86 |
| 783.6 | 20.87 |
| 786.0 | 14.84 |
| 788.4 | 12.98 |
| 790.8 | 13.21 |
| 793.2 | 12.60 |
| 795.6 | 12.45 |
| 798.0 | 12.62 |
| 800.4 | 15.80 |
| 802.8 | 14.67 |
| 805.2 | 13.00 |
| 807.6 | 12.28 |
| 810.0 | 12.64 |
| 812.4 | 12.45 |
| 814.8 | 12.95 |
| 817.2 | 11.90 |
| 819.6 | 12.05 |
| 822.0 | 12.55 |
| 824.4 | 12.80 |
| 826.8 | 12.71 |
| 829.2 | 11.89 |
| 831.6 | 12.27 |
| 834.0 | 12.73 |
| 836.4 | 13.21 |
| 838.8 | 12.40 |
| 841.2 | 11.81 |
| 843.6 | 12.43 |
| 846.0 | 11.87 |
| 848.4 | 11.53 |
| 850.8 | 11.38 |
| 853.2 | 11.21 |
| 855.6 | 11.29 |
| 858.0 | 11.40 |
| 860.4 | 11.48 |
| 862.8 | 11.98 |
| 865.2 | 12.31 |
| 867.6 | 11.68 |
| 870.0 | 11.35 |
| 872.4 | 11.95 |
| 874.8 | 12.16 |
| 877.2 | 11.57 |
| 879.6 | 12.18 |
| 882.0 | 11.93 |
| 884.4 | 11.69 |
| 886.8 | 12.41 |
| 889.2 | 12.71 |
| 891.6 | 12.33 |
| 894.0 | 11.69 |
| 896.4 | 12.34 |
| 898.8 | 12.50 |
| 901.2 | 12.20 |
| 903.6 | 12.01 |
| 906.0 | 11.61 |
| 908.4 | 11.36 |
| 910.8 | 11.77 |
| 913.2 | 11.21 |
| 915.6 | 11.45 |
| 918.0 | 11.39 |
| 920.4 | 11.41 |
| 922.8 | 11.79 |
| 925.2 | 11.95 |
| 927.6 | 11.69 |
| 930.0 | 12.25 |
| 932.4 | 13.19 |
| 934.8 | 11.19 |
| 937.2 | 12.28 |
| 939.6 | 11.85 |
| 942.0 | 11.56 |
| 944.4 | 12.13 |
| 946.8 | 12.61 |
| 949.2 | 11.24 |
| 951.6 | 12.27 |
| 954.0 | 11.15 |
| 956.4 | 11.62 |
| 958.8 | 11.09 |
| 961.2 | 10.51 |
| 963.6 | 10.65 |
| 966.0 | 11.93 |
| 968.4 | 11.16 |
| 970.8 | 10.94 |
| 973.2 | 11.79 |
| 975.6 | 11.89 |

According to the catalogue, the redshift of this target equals 0.19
